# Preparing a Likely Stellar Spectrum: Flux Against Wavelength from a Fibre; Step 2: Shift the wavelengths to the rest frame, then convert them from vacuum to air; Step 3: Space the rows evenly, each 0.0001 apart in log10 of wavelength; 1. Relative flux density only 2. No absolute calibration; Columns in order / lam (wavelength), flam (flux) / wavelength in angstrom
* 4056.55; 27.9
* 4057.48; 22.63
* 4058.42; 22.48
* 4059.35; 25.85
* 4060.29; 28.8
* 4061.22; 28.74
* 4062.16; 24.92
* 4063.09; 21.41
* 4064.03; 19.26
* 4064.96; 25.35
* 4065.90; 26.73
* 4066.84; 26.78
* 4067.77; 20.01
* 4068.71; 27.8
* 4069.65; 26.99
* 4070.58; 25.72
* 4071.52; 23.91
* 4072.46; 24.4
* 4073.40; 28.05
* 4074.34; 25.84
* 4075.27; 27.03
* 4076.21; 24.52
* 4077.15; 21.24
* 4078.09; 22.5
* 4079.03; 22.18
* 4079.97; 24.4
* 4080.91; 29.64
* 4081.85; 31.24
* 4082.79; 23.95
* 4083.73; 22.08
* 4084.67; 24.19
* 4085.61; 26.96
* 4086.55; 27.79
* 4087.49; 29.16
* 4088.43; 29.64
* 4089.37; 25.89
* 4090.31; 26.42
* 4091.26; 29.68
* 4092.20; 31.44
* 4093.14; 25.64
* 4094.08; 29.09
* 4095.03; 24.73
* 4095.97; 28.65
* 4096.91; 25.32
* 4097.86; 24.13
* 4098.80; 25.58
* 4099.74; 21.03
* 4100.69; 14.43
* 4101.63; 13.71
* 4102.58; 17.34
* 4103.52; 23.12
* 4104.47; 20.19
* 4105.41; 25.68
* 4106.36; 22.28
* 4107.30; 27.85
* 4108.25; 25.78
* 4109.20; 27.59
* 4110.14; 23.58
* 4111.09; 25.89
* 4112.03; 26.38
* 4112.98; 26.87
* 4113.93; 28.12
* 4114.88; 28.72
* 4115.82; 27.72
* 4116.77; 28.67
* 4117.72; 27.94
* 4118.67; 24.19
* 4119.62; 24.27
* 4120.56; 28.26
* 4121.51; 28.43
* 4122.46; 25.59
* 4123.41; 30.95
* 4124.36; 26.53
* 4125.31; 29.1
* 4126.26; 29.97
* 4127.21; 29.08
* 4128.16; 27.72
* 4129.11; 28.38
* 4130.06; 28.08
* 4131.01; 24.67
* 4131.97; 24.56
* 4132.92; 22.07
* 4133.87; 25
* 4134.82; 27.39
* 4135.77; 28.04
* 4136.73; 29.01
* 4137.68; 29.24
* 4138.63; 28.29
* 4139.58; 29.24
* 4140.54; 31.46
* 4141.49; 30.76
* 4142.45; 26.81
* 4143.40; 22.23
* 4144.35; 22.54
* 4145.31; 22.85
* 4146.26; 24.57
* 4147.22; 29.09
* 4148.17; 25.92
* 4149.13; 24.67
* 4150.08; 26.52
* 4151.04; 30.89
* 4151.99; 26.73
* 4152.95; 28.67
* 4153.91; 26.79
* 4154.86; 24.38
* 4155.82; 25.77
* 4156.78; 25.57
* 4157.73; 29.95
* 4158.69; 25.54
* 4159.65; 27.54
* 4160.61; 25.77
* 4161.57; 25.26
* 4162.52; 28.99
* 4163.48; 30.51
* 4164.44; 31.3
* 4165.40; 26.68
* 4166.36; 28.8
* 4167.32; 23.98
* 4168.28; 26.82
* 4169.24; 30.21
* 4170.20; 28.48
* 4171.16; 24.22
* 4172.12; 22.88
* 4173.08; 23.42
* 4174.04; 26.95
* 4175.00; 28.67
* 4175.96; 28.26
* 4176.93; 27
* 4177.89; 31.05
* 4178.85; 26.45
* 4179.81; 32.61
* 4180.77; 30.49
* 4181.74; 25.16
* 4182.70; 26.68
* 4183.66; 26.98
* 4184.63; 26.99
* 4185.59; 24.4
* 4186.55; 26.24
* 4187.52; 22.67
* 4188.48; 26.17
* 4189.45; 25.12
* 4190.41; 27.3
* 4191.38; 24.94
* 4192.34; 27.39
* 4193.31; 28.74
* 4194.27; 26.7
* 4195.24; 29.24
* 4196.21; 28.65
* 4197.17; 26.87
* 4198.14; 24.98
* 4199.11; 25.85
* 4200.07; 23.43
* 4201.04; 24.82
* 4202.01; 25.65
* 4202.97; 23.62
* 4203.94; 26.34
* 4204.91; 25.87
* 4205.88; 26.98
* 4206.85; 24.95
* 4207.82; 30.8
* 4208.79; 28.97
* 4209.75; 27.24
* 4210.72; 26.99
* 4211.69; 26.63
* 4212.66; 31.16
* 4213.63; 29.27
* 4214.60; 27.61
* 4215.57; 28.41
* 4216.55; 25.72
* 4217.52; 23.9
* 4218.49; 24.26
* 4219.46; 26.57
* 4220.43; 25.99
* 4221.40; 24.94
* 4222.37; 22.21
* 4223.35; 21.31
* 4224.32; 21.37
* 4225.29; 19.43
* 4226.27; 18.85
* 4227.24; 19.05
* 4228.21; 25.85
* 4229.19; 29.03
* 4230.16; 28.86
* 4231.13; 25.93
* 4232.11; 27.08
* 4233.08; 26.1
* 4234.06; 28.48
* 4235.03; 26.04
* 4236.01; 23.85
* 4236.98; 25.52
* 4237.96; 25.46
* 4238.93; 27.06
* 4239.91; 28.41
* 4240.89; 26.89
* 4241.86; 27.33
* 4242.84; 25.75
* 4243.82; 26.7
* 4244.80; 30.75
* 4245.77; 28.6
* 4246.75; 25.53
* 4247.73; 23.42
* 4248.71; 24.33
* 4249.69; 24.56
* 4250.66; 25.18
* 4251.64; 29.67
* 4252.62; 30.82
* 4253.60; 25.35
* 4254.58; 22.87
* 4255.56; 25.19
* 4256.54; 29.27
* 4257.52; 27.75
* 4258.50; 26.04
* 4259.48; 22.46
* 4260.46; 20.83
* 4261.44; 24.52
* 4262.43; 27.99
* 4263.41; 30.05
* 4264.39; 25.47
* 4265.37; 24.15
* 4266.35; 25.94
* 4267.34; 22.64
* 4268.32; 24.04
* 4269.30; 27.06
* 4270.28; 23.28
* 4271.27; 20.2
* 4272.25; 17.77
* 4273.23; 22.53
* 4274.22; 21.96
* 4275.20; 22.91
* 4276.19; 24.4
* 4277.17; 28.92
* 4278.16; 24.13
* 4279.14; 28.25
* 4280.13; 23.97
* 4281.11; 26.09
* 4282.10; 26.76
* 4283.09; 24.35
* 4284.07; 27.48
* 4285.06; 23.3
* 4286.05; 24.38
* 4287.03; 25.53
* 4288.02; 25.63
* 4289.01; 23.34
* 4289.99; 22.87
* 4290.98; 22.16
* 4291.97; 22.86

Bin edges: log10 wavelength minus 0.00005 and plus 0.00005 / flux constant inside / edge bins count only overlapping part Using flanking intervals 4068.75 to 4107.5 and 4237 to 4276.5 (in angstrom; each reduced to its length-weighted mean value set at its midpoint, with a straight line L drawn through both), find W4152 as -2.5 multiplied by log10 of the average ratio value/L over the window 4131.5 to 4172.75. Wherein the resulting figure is -0.07 mag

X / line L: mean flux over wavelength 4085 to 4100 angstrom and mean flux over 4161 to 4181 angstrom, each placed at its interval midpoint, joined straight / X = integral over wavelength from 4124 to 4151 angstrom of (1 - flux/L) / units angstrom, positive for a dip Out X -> 0.4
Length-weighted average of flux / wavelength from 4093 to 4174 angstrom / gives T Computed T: 26.3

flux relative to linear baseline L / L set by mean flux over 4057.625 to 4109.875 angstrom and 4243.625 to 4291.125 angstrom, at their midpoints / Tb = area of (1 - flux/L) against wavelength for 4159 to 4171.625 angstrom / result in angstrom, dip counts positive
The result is -1.3 angstrom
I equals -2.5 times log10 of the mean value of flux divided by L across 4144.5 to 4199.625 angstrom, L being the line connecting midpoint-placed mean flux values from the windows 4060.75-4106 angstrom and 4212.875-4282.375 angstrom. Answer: -0.07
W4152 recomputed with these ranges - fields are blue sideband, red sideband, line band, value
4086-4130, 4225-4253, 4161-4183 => -0.06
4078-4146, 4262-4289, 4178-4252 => -0.04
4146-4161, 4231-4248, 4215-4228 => 0.15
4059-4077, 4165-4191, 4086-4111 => 0.04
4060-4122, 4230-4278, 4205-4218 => -0.08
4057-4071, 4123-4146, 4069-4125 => 0.02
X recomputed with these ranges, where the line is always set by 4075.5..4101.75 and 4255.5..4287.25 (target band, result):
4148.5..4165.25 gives -1.44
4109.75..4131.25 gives -1.82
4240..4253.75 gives -1.08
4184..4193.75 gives -0.36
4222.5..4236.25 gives 0.34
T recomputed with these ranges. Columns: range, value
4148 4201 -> 26.9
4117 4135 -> 27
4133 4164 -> 27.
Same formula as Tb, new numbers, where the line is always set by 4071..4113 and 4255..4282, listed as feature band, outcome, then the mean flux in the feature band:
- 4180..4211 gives -2.1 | 26.5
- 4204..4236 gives -1.2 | 25.8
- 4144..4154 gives -0.6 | 26.3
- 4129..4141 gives -1.1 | 27.3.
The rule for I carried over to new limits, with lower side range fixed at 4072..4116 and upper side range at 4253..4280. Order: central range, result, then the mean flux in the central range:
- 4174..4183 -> -0.14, 28.4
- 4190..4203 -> -0.06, 26.4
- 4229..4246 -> -0.10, 27.1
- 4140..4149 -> -0.05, 26.2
